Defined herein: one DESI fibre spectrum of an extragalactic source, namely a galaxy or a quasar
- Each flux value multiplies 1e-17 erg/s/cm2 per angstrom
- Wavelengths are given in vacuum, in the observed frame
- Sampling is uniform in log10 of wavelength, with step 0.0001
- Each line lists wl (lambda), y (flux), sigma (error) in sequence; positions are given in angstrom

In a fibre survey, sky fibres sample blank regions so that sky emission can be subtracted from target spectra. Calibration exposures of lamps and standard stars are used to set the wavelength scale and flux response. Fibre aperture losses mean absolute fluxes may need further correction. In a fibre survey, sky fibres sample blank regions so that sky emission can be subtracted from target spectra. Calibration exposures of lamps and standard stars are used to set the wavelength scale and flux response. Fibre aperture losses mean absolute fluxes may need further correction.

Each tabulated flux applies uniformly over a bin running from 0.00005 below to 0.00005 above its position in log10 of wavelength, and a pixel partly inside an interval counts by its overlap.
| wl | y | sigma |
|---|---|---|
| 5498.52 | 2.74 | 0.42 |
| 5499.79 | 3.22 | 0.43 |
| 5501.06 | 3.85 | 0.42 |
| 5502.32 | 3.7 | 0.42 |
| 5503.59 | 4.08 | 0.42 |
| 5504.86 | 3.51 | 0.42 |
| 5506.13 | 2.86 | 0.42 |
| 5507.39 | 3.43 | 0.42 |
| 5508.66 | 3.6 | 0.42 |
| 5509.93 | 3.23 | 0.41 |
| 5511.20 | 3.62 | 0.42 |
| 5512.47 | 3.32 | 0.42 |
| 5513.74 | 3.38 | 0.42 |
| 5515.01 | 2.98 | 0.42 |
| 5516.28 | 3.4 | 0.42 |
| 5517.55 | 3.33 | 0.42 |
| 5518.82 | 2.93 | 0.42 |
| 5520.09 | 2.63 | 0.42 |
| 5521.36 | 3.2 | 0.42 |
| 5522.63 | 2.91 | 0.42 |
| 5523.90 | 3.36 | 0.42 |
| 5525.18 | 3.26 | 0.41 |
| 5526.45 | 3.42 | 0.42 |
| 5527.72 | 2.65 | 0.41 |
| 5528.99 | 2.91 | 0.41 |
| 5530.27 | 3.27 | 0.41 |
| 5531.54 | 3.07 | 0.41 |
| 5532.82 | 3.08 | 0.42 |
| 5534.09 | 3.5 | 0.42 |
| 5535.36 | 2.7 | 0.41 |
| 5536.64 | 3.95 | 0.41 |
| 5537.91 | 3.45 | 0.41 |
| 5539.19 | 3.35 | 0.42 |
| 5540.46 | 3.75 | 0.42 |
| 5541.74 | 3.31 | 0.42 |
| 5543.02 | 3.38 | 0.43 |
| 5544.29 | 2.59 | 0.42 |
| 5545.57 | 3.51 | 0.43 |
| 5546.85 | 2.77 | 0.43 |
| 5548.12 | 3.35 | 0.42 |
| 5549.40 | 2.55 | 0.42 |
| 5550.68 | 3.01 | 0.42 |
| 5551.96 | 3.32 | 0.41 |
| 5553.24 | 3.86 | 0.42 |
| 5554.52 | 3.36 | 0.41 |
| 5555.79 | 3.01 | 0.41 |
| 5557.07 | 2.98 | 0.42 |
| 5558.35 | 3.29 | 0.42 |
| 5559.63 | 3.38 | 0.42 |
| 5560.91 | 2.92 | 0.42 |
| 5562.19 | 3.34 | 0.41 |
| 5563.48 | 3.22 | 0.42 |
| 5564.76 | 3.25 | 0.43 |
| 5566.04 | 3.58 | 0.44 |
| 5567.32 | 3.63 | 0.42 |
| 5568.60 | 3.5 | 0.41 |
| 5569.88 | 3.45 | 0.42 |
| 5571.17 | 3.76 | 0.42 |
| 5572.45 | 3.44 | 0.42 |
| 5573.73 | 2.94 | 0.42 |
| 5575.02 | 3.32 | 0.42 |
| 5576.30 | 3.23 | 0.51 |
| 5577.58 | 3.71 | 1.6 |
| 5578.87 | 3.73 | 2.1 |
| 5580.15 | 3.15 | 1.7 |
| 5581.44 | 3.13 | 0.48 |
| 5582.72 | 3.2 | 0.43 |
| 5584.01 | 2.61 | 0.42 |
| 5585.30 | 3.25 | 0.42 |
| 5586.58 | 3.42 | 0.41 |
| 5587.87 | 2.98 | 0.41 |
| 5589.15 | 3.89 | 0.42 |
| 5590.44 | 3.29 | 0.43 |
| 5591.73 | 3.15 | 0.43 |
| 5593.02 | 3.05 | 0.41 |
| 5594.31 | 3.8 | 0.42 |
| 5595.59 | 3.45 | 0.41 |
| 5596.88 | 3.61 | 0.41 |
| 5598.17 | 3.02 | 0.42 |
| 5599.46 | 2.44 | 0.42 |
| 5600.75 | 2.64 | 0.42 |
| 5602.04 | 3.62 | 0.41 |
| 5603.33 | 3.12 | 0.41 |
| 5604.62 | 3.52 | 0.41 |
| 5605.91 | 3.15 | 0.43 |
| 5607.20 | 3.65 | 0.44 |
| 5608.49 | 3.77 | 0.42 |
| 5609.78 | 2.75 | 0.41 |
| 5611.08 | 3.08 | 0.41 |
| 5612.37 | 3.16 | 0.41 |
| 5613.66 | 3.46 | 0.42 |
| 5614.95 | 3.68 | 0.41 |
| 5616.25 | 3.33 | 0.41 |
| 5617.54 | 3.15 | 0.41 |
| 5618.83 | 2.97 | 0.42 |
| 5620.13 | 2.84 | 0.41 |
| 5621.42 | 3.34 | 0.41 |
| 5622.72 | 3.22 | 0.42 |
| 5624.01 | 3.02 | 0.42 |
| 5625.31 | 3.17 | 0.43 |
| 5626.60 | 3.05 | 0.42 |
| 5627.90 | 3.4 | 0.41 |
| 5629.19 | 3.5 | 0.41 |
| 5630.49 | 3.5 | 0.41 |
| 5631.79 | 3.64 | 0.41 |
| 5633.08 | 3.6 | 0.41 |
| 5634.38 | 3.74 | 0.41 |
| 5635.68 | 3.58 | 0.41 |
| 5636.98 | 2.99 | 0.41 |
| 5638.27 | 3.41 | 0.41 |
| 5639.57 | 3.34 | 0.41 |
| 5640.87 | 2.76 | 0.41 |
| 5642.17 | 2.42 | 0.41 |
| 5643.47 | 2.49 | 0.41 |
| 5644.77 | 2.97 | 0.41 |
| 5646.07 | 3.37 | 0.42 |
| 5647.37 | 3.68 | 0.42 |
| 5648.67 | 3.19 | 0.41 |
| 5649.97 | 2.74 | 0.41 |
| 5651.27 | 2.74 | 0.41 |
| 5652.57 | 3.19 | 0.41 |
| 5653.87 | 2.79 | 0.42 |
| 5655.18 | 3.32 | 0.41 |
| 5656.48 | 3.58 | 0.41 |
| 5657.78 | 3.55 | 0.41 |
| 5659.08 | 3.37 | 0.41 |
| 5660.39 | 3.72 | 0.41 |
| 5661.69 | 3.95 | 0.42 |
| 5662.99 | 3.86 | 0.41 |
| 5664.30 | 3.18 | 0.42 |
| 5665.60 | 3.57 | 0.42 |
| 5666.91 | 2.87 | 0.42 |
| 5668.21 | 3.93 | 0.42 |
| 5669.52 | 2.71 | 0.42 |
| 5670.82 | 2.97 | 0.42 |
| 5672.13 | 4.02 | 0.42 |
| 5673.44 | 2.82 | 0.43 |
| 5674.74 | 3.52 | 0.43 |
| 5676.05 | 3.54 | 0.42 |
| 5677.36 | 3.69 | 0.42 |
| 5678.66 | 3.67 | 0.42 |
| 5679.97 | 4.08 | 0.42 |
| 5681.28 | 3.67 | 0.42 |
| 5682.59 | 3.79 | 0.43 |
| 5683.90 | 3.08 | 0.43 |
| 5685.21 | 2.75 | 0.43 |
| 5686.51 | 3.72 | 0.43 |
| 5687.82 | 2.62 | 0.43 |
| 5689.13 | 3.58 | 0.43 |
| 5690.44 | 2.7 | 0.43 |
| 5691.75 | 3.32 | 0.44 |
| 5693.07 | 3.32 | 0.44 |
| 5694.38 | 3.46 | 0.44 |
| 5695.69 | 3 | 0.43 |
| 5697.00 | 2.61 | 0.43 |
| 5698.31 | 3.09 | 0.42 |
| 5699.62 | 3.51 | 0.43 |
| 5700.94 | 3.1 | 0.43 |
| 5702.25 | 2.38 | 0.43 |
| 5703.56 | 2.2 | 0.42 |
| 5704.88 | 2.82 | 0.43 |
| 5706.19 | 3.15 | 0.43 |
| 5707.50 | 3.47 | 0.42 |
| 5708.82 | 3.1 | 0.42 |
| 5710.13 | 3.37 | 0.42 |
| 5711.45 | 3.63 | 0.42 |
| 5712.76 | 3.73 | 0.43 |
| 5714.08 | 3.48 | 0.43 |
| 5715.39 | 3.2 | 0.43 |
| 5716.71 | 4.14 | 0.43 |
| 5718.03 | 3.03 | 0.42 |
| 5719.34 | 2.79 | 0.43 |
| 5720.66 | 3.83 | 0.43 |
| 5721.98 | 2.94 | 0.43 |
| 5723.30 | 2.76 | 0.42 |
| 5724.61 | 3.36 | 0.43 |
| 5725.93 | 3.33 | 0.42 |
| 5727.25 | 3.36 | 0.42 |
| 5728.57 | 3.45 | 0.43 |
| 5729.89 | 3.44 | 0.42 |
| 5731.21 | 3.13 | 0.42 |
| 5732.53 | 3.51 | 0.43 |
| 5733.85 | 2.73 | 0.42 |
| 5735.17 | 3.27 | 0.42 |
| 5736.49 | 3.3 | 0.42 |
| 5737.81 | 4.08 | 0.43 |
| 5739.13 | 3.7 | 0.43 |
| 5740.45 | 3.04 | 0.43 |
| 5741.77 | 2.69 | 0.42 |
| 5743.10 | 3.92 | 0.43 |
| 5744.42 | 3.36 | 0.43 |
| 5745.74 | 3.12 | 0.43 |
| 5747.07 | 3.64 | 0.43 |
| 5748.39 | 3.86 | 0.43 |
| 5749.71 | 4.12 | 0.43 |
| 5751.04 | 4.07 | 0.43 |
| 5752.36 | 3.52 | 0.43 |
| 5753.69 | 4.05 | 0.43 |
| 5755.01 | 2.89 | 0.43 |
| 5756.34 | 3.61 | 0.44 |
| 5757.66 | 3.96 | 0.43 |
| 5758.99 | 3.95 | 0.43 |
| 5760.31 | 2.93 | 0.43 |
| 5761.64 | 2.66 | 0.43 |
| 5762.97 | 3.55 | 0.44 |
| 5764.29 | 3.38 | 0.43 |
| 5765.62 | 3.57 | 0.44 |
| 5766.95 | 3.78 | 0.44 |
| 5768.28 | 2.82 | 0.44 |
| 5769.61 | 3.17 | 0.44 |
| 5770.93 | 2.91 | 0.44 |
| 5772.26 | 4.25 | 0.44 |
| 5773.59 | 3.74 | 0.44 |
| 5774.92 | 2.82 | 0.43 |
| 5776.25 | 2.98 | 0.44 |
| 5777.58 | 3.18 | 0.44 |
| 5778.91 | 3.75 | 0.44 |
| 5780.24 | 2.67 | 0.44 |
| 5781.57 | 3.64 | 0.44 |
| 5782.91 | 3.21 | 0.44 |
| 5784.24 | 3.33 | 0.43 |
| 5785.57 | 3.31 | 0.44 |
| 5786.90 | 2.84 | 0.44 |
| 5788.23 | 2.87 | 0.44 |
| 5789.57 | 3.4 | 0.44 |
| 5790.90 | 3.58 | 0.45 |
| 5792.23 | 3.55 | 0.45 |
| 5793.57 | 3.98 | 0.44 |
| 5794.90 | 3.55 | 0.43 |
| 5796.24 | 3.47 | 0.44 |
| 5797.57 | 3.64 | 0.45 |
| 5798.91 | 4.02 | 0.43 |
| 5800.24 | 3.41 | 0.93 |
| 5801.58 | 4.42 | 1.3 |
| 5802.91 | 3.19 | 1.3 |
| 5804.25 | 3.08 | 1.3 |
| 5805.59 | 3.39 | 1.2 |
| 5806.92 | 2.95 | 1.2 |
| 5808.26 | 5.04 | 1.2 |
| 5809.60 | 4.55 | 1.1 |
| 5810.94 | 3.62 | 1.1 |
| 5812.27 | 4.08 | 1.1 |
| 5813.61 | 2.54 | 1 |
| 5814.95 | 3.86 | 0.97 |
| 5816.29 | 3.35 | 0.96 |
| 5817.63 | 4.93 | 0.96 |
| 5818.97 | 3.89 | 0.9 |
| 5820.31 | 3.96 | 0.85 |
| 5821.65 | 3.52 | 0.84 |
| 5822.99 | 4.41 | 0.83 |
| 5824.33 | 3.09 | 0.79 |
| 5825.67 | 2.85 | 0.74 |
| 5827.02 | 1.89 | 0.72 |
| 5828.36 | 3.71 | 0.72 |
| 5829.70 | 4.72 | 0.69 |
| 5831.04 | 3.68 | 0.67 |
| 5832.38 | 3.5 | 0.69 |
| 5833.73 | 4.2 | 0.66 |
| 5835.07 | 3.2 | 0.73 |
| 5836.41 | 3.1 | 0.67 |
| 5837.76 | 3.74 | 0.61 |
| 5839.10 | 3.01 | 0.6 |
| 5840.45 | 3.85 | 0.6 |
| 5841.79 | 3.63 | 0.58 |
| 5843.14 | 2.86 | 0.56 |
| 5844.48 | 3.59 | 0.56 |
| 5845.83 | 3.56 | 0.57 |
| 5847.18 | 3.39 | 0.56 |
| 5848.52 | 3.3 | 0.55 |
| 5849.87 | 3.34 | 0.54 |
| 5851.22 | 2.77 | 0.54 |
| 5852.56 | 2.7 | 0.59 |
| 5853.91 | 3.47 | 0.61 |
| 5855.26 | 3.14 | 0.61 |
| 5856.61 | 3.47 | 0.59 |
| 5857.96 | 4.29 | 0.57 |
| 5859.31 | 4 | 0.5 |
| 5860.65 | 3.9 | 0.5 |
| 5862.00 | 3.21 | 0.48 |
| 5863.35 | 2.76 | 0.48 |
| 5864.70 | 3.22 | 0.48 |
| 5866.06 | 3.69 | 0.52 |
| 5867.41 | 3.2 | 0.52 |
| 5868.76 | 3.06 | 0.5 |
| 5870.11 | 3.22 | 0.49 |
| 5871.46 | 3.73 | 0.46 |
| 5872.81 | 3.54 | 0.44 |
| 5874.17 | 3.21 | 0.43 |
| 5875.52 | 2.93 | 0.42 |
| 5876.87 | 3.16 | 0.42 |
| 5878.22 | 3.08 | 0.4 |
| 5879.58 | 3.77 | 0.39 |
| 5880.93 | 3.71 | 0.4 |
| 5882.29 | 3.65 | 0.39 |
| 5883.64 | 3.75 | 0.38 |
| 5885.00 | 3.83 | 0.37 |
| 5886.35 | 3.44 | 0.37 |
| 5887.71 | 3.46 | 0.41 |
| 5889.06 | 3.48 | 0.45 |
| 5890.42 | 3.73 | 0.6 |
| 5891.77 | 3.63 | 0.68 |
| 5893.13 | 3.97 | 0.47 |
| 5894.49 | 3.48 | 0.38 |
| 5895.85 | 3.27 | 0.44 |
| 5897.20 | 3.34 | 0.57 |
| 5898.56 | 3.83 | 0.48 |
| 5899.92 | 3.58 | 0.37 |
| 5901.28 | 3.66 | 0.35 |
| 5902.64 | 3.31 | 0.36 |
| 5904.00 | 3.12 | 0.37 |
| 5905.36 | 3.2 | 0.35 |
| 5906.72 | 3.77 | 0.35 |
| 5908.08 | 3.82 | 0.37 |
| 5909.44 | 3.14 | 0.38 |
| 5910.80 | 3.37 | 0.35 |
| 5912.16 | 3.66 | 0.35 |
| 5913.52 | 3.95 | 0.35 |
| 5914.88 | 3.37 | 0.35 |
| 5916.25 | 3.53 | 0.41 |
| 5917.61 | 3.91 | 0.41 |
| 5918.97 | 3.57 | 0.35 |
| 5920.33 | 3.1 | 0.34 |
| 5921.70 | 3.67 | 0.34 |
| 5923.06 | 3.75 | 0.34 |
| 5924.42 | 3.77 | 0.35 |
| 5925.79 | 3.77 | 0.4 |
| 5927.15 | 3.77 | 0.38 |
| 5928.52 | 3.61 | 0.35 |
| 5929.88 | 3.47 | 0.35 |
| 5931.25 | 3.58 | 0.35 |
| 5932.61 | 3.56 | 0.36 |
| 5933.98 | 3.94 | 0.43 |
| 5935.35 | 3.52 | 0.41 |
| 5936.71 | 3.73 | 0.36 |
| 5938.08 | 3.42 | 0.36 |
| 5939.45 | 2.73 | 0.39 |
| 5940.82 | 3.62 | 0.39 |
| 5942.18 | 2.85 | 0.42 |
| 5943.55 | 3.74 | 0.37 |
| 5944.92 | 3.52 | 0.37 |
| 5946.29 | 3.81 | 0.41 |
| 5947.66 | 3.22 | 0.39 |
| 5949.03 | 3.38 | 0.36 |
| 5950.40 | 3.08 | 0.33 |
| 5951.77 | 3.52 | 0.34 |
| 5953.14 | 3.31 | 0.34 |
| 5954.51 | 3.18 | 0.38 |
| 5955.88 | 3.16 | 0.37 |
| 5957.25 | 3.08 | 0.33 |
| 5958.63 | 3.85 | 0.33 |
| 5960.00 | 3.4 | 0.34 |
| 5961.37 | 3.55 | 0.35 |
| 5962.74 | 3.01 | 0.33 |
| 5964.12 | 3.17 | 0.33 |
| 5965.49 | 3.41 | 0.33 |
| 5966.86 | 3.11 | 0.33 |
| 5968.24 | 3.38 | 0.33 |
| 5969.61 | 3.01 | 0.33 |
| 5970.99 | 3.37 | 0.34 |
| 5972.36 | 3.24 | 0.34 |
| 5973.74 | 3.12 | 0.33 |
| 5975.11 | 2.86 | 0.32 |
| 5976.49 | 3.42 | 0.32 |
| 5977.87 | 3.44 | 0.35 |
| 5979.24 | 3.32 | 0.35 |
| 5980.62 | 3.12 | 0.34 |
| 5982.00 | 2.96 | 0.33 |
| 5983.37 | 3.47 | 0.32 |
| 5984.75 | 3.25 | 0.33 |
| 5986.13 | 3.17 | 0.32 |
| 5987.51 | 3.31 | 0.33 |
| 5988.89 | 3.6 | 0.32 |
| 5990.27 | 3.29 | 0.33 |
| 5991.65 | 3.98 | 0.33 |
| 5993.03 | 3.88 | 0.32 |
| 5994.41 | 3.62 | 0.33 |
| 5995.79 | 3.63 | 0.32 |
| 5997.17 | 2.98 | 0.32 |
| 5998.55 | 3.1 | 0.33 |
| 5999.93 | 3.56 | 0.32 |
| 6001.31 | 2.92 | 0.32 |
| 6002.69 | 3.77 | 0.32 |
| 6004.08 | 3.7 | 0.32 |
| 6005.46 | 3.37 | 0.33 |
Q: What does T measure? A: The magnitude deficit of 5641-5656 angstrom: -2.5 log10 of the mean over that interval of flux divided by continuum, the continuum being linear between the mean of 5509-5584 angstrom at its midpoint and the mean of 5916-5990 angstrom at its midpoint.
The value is 0.10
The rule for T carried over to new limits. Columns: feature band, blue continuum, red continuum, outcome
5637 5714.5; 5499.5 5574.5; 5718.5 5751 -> 0.03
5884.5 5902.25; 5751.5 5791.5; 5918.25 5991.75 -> -0.07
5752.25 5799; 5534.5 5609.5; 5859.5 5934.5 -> 0.01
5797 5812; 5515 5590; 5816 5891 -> -0.10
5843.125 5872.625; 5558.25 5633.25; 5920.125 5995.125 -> 0.00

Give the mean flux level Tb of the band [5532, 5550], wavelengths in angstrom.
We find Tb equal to 3.23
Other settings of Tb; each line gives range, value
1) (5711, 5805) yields 3.42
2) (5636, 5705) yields 3.23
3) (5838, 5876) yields 3.37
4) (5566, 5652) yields 3.26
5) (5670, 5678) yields 3.41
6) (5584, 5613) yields 3.25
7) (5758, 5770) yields 3.33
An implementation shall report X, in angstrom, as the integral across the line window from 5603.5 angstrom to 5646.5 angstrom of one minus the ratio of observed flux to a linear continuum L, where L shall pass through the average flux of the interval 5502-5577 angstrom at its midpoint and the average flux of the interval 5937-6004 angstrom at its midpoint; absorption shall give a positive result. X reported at 0.57 angstrom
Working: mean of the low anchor 3.27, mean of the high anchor 3.34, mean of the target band 3.24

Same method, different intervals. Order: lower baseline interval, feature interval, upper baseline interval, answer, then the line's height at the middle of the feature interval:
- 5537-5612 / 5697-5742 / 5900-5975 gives 1.4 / 3.34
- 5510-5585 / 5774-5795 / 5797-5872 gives 1.2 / 3.48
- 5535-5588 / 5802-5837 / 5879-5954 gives -1.7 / 3.47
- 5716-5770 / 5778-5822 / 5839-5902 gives -2.1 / 3.43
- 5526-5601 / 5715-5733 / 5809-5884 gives 0.4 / 3.39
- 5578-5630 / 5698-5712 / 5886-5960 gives 1.1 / 3.33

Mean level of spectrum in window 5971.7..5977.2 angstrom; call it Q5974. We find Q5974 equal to 3.16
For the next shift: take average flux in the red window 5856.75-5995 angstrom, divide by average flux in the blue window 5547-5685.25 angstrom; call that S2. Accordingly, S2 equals 1.05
